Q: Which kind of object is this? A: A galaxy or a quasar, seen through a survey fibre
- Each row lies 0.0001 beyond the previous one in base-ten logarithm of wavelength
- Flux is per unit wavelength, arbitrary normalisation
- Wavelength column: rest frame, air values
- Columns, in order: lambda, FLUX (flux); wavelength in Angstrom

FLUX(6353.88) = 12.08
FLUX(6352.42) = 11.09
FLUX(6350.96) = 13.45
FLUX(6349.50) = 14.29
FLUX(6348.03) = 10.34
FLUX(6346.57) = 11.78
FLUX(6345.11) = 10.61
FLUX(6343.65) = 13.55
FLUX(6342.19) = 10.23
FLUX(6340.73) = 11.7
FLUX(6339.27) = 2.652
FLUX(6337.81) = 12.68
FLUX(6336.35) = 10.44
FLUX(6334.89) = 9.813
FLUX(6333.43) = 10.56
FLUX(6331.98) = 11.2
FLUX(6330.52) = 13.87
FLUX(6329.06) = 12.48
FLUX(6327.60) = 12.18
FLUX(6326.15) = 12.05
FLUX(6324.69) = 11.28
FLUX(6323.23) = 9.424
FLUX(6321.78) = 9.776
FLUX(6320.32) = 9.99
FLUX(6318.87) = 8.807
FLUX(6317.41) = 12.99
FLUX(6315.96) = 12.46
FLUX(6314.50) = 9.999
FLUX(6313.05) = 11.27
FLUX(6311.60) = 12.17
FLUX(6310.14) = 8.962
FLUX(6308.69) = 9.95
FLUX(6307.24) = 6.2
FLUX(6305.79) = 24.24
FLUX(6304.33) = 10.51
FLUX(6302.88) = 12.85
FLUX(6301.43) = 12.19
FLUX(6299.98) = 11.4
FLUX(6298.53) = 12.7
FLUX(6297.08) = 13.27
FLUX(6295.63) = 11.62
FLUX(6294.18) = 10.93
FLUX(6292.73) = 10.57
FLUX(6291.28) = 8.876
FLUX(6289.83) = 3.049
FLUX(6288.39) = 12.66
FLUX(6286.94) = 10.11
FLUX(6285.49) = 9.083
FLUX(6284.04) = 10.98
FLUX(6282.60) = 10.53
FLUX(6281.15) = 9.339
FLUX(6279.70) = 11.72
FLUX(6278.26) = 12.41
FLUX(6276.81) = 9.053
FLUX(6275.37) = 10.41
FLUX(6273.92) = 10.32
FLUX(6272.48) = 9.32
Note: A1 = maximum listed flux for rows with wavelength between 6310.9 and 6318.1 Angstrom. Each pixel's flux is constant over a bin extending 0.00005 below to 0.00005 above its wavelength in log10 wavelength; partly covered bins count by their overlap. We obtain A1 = 12.99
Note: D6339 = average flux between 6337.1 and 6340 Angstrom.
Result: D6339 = 7.63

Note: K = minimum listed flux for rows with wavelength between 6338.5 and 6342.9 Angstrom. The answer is 2.652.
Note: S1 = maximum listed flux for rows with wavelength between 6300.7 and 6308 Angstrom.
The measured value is 24.24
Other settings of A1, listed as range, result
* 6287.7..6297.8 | 13.27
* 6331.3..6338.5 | 12.68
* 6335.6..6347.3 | 13.55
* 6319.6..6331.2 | 13.87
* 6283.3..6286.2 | 10.98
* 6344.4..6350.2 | 14.29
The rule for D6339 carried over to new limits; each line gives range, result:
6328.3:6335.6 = 11.6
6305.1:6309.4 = 13.4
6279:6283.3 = 10.5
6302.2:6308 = 13.4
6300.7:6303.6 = 12.5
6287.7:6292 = 8.17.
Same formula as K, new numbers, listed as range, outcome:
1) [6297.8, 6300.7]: 11.4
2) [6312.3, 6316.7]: 9.999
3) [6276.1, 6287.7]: 9.053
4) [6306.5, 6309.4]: 6.2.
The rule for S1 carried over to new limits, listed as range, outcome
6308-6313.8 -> 12.17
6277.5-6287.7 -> 12.41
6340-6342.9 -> 11.7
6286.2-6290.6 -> 12.66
